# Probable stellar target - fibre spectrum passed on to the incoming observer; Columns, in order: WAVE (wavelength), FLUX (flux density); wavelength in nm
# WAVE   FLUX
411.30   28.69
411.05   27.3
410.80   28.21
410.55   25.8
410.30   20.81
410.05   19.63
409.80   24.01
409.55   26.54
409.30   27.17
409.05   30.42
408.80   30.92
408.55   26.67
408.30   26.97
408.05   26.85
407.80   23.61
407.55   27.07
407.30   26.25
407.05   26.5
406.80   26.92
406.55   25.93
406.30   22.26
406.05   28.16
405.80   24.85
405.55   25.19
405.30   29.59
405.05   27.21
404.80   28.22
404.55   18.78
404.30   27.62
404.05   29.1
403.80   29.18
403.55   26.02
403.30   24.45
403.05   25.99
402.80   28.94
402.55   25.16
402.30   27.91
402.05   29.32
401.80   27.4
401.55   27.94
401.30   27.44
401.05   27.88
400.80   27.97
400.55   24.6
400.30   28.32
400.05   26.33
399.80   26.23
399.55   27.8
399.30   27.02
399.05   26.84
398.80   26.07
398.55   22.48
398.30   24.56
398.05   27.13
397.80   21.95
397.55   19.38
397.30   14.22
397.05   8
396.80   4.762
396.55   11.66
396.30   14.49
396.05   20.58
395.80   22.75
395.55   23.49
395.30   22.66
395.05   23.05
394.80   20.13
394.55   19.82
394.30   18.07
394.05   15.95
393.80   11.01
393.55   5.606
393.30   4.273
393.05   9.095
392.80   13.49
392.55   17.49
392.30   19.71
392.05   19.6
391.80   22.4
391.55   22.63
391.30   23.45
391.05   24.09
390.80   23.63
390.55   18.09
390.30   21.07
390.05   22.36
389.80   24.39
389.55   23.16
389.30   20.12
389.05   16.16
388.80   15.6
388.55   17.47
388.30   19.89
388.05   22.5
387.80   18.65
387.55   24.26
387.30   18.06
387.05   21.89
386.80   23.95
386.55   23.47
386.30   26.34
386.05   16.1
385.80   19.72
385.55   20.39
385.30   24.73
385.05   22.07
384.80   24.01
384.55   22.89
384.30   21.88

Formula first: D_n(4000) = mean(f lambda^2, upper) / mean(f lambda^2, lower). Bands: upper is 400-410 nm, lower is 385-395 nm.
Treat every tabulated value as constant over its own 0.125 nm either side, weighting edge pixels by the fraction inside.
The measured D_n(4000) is 1.50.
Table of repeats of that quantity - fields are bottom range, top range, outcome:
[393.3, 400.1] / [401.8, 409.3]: 1.44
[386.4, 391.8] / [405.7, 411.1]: 1.35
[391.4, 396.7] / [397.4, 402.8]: 1.59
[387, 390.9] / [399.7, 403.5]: 1.41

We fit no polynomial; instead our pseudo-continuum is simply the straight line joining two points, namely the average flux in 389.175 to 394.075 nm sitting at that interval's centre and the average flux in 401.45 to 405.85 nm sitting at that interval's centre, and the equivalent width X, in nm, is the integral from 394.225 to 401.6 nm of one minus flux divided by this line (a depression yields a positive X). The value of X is 0.24 nm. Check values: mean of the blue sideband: 18.1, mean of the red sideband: 26.9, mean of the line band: 22.1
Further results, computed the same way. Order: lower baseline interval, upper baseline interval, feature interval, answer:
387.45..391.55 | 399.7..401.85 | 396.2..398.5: 0.81 nm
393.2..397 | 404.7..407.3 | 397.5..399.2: -0.47 nm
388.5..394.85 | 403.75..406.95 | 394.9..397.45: 0.49 nm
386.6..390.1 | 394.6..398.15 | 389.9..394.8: 0.48 nm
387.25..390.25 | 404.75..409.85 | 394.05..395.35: 0.13 nm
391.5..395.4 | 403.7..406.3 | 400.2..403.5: -0.47 nm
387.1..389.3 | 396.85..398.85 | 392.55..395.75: 0.61 nm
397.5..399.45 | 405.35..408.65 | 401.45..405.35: -0.24 nm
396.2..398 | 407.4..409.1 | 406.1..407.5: -0.01 nm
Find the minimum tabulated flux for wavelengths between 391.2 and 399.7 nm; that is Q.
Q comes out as 4.273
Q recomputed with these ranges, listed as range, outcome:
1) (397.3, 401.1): 14.22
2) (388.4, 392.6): 15.6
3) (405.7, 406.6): 22.26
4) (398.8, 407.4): 18.78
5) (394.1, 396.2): 18.07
